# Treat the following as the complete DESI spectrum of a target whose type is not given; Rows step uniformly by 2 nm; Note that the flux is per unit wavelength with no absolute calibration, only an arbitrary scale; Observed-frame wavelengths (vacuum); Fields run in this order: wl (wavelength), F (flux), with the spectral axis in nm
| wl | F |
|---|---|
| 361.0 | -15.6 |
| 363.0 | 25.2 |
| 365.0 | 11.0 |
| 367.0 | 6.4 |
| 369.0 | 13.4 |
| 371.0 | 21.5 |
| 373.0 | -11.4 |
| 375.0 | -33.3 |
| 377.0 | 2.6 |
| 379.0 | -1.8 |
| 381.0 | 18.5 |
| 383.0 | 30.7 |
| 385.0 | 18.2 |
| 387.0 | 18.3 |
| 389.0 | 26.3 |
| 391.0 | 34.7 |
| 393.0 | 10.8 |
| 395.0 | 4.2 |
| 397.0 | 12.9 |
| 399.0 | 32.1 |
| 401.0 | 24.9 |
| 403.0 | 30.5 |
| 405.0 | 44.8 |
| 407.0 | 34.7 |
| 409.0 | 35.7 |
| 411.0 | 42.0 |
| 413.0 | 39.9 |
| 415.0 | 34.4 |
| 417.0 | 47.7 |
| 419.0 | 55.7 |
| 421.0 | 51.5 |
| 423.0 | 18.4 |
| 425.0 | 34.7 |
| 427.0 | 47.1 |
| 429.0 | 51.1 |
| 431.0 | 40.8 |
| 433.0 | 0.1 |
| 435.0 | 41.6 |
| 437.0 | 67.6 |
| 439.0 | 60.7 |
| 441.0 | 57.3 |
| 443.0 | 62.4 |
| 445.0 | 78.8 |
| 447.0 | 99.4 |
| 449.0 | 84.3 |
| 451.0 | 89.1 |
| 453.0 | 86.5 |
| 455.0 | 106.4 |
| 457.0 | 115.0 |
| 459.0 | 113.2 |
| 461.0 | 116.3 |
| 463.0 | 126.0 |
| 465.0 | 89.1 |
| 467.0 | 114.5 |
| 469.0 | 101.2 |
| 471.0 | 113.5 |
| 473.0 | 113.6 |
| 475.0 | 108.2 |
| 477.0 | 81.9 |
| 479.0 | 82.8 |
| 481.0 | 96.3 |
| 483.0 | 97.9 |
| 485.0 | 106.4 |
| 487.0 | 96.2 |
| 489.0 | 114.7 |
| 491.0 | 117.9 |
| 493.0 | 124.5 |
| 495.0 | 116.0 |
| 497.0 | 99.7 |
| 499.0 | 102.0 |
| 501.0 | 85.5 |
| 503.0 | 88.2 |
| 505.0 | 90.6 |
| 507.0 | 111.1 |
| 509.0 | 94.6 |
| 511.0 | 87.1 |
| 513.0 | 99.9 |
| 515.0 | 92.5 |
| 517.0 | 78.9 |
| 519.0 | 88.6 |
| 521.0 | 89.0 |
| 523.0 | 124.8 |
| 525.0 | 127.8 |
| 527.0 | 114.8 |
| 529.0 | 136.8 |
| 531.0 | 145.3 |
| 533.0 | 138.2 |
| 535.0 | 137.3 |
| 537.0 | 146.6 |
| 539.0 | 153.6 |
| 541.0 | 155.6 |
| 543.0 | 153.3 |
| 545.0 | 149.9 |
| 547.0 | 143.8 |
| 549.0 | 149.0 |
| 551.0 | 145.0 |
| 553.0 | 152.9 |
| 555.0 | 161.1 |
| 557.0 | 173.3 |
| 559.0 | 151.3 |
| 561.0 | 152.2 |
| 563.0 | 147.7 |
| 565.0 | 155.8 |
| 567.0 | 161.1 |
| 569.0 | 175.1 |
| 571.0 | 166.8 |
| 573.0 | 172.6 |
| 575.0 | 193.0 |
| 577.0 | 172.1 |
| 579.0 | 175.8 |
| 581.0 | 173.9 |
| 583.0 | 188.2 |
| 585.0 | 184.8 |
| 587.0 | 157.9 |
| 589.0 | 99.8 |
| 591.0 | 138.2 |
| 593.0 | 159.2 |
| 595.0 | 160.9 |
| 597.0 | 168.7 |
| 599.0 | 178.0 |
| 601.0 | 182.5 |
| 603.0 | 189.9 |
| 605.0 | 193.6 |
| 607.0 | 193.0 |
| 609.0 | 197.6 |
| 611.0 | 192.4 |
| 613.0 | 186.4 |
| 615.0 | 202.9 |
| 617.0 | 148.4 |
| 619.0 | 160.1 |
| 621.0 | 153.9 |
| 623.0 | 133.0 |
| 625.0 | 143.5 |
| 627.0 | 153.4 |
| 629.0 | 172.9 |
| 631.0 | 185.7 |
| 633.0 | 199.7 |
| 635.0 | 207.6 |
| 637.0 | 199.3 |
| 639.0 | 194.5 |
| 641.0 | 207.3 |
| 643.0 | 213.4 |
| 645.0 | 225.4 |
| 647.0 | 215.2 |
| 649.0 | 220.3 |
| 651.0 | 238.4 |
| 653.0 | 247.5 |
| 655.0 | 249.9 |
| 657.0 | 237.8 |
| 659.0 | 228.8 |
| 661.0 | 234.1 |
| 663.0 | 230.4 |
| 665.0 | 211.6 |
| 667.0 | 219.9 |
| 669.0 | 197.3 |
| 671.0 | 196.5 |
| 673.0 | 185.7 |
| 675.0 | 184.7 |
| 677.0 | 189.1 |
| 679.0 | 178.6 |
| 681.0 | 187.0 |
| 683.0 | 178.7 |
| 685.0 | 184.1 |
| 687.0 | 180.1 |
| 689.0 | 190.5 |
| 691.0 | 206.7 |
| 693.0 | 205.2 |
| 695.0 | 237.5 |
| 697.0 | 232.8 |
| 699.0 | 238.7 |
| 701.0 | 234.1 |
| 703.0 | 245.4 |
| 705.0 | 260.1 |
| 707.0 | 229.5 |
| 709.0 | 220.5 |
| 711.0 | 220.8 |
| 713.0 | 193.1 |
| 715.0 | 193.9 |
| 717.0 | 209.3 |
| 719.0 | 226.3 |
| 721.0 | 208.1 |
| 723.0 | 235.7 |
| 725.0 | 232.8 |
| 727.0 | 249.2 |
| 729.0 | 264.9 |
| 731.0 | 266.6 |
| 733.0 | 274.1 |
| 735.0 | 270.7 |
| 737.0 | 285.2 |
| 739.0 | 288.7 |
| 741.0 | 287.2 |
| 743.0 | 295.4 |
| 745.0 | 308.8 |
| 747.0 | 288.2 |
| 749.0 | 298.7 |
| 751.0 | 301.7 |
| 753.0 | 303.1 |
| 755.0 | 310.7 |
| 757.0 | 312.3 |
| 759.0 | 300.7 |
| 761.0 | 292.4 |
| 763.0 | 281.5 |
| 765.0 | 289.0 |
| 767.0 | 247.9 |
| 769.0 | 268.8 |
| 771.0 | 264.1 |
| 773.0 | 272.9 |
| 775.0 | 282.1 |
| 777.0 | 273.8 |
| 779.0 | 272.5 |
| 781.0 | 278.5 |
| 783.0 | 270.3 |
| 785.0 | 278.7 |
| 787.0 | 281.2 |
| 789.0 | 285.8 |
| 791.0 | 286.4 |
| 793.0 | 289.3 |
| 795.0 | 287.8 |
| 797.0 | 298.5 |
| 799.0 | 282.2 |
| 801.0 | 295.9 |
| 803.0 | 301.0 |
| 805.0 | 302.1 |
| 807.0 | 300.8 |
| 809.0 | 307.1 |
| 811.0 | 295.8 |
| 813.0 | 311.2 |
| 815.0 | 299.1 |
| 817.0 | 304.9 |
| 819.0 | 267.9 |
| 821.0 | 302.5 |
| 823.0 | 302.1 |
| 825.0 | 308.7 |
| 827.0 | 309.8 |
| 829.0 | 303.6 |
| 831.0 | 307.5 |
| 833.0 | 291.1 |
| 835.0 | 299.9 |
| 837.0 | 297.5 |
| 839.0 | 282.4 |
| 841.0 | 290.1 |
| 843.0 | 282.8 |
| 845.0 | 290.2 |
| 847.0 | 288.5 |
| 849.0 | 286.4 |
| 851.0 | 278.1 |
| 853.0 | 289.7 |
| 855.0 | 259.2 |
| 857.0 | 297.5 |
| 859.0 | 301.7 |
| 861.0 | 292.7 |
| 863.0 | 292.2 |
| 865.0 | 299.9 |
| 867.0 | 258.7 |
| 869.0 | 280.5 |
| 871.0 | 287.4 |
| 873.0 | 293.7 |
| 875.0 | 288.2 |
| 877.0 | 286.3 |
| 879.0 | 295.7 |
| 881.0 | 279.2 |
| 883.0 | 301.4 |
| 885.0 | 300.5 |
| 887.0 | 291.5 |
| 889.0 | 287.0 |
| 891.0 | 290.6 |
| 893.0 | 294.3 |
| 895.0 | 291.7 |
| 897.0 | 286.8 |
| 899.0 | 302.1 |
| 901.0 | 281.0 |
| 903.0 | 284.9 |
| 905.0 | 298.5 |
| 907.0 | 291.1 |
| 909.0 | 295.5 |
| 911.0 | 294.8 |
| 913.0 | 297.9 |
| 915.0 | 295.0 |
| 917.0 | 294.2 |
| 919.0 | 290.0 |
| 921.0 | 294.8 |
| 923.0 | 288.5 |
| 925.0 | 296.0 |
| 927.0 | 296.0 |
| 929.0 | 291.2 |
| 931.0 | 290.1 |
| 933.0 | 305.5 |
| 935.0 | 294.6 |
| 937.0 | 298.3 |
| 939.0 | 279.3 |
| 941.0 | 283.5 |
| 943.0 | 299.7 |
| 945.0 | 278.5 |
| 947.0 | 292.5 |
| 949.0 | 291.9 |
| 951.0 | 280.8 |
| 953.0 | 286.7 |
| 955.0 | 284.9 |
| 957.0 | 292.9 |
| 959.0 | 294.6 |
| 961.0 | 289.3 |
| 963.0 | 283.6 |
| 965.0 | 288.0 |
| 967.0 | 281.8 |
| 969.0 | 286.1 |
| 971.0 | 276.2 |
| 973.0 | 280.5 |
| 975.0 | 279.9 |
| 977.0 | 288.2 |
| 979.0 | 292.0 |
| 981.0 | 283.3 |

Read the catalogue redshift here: 0.000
